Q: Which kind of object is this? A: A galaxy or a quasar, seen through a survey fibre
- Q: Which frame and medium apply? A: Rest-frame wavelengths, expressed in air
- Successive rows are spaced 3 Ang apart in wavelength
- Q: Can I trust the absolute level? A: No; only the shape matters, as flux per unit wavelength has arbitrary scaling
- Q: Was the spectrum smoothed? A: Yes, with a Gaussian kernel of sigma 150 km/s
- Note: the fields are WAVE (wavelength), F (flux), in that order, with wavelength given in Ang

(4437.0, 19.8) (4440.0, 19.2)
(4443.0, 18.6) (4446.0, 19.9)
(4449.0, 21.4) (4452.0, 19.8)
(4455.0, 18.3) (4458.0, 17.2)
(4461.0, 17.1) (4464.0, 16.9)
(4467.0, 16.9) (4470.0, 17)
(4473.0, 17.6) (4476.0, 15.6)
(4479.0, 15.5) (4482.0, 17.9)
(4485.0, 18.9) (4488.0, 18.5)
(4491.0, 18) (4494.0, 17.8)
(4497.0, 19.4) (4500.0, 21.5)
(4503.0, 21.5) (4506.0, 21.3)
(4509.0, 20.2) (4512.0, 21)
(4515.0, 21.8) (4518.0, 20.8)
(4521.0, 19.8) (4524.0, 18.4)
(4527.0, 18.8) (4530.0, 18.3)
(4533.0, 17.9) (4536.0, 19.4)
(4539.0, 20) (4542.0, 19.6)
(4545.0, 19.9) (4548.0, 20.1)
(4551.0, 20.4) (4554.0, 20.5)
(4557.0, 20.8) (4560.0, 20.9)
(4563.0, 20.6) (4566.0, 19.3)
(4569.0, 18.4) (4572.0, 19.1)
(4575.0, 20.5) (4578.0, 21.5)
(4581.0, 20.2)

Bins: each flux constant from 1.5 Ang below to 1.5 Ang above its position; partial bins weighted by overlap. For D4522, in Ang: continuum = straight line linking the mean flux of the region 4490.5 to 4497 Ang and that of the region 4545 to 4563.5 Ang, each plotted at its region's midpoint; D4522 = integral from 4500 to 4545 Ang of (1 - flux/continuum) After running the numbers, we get -1.6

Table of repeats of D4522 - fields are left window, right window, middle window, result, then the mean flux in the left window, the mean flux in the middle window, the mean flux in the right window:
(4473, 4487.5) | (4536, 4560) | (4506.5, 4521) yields -1.7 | 17.1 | 20.9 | 20.2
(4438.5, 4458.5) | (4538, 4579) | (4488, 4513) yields -0.4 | 19.3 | 20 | 20.1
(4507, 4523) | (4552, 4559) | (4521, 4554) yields 2.1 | 20.7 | 19.4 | 20.7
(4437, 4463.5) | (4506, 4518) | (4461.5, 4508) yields 4.2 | 18.9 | 18.3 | 21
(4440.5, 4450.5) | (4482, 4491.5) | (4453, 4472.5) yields 2.0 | 19.9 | 17.3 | 18.4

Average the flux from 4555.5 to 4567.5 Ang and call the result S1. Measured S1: 20.4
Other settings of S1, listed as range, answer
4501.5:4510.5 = 21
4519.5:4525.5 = 19.1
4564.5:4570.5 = 18.8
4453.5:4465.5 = 17.4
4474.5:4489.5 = 17.3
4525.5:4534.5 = 18.3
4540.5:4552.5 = 20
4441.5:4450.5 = 20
